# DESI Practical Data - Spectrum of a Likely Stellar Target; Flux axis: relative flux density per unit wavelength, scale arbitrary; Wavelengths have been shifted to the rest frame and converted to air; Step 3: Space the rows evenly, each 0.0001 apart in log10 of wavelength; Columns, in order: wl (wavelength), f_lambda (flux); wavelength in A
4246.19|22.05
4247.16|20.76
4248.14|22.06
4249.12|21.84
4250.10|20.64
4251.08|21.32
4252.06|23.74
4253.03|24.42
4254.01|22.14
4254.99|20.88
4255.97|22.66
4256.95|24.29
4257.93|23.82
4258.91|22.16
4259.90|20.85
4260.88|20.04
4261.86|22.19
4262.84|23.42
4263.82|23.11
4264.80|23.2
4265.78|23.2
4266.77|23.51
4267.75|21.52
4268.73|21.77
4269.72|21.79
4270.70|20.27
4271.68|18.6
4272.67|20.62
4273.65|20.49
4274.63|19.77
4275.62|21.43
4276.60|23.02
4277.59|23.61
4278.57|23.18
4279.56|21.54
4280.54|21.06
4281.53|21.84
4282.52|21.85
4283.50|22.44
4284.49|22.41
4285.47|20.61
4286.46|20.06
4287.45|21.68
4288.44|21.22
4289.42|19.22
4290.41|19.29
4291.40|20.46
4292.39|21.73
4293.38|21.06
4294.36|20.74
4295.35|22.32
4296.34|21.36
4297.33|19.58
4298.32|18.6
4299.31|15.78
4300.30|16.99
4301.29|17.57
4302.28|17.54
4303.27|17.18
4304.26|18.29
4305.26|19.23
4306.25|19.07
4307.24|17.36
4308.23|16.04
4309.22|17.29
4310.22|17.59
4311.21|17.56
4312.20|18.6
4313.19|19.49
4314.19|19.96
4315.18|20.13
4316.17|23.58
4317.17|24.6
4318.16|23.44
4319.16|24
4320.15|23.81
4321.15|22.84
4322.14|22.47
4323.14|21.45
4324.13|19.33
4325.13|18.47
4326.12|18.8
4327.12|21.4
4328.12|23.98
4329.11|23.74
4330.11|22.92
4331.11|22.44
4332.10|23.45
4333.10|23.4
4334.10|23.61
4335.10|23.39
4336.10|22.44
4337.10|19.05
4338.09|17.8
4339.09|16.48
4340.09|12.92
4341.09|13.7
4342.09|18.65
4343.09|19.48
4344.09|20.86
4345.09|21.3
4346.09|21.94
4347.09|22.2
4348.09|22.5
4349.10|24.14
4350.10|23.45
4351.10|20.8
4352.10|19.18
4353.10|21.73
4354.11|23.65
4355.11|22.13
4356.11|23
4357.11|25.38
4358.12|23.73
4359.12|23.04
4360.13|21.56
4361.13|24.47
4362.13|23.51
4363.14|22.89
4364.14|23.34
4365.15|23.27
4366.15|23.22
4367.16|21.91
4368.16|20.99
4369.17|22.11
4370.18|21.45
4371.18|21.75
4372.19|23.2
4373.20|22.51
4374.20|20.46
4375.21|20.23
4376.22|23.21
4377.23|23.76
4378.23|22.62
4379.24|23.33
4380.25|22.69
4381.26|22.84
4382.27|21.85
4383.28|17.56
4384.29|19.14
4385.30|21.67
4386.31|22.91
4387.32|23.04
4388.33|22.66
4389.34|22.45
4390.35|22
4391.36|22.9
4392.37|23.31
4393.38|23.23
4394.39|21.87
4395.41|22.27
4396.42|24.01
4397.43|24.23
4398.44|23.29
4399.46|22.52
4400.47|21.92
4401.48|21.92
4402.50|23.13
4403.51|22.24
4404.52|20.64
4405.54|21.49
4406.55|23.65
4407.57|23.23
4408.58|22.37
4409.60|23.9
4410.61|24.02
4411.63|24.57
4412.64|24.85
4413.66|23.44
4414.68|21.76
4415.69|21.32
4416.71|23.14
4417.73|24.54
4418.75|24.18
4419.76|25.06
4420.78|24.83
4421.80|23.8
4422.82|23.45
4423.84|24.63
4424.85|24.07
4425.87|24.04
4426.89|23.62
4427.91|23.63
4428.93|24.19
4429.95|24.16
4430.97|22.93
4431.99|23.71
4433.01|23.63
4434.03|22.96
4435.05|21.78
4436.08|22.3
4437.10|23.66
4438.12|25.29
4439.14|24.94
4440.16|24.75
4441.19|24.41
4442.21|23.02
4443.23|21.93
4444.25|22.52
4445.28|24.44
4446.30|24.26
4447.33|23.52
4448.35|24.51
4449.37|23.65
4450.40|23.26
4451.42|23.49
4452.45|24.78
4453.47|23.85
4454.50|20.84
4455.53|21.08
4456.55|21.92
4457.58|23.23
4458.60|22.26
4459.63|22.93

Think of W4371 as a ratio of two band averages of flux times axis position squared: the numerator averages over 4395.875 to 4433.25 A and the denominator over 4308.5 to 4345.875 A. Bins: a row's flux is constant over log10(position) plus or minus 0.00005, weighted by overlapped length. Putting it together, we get 1.2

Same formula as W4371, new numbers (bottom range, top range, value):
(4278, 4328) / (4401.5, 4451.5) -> 1.23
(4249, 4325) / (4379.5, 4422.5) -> 1.15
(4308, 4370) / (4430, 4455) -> 1.15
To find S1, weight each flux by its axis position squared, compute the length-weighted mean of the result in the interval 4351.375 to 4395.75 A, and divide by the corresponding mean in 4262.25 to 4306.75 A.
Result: 1.12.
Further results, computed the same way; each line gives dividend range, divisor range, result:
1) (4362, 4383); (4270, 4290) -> 1.10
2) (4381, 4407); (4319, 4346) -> 1.10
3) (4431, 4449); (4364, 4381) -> 1.09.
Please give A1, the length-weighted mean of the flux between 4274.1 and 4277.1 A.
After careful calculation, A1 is 21.4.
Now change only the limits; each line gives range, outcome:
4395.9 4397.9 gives 24.2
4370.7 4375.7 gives 21.6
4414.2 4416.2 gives 21.6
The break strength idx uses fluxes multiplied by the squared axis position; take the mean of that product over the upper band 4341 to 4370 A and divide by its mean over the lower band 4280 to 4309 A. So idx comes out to 1.15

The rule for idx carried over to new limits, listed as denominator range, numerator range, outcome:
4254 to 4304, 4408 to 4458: 1.20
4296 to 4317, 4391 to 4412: 1.29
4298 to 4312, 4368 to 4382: 1.31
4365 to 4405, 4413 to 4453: 1.09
